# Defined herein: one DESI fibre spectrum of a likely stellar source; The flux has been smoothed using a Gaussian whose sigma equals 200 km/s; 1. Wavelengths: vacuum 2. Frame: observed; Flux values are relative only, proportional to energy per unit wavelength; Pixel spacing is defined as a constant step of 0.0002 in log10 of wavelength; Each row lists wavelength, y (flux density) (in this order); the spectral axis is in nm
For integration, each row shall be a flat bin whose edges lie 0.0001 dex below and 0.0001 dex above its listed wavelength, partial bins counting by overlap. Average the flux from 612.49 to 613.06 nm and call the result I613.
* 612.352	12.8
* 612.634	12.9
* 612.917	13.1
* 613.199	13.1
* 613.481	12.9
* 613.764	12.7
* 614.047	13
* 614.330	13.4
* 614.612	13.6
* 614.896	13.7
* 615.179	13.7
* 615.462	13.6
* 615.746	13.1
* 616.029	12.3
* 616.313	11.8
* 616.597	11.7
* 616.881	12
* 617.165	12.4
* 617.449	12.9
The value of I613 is 13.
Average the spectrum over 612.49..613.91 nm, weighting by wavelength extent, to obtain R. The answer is 12.9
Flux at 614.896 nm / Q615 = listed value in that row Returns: 13.7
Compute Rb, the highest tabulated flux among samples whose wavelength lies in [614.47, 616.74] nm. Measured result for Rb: 13.7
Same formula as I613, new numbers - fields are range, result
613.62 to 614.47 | 13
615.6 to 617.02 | 12.2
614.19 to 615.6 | 13.6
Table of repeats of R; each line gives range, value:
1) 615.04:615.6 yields 13.7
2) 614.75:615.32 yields 13.7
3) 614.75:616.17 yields 13.3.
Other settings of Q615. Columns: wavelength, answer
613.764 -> 12.7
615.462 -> 13.6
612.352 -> 12.8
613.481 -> 12.9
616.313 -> 11.8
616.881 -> 12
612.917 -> 13.1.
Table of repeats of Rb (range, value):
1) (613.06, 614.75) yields 13.6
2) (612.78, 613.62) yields 13.1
